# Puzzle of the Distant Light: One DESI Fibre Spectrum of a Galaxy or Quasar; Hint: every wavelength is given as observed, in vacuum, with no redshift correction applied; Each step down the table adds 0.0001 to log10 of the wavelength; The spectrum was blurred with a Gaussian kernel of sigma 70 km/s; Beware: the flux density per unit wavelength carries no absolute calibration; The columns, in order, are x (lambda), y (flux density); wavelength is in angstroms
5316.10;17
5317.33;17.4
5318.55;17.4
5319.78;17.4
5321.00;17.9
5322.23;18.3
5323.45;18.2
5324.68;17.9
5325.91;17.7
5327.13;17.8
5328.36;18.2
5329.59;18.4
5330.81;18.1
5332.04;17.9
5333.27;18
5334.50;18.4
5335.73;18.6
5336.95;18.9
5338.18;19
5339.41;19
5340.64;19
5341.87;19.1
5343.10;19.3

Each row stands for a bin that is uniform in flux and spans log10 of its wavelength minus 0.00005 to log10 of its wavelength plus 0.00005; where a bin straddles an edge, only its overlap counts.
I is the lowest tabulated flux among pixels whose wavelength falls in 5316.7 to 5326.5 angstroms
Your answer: 17.4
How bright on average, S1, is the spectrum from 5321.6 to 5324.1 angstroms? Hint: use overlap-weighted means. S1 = 18.2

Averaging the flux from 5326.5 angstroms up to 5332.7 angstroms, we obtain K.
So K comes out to 18.1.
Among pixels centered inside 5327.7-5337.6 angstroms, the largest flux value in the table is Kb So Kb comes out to 18.9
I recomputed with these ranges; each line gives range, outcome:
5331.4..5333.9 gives 17.9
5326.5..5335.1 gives 17.8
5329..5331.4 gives 18.1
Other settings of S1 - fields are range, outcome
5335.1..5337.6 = 18.8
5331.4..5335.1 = 18.1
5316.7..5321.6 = 17.5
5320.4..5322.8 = 18.1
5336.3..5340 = 19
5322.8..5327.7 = 17.9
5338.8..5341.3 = 19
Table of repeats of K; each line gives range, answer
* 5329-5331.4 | 18.3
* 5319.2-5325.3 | 17.9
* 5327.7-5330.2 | 18.3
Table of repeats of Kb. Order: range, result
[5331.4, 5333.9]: 18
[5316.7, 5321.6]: 17.9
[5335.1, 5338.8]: 19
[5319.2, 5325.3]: 18.3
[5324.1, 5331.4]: 18.4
